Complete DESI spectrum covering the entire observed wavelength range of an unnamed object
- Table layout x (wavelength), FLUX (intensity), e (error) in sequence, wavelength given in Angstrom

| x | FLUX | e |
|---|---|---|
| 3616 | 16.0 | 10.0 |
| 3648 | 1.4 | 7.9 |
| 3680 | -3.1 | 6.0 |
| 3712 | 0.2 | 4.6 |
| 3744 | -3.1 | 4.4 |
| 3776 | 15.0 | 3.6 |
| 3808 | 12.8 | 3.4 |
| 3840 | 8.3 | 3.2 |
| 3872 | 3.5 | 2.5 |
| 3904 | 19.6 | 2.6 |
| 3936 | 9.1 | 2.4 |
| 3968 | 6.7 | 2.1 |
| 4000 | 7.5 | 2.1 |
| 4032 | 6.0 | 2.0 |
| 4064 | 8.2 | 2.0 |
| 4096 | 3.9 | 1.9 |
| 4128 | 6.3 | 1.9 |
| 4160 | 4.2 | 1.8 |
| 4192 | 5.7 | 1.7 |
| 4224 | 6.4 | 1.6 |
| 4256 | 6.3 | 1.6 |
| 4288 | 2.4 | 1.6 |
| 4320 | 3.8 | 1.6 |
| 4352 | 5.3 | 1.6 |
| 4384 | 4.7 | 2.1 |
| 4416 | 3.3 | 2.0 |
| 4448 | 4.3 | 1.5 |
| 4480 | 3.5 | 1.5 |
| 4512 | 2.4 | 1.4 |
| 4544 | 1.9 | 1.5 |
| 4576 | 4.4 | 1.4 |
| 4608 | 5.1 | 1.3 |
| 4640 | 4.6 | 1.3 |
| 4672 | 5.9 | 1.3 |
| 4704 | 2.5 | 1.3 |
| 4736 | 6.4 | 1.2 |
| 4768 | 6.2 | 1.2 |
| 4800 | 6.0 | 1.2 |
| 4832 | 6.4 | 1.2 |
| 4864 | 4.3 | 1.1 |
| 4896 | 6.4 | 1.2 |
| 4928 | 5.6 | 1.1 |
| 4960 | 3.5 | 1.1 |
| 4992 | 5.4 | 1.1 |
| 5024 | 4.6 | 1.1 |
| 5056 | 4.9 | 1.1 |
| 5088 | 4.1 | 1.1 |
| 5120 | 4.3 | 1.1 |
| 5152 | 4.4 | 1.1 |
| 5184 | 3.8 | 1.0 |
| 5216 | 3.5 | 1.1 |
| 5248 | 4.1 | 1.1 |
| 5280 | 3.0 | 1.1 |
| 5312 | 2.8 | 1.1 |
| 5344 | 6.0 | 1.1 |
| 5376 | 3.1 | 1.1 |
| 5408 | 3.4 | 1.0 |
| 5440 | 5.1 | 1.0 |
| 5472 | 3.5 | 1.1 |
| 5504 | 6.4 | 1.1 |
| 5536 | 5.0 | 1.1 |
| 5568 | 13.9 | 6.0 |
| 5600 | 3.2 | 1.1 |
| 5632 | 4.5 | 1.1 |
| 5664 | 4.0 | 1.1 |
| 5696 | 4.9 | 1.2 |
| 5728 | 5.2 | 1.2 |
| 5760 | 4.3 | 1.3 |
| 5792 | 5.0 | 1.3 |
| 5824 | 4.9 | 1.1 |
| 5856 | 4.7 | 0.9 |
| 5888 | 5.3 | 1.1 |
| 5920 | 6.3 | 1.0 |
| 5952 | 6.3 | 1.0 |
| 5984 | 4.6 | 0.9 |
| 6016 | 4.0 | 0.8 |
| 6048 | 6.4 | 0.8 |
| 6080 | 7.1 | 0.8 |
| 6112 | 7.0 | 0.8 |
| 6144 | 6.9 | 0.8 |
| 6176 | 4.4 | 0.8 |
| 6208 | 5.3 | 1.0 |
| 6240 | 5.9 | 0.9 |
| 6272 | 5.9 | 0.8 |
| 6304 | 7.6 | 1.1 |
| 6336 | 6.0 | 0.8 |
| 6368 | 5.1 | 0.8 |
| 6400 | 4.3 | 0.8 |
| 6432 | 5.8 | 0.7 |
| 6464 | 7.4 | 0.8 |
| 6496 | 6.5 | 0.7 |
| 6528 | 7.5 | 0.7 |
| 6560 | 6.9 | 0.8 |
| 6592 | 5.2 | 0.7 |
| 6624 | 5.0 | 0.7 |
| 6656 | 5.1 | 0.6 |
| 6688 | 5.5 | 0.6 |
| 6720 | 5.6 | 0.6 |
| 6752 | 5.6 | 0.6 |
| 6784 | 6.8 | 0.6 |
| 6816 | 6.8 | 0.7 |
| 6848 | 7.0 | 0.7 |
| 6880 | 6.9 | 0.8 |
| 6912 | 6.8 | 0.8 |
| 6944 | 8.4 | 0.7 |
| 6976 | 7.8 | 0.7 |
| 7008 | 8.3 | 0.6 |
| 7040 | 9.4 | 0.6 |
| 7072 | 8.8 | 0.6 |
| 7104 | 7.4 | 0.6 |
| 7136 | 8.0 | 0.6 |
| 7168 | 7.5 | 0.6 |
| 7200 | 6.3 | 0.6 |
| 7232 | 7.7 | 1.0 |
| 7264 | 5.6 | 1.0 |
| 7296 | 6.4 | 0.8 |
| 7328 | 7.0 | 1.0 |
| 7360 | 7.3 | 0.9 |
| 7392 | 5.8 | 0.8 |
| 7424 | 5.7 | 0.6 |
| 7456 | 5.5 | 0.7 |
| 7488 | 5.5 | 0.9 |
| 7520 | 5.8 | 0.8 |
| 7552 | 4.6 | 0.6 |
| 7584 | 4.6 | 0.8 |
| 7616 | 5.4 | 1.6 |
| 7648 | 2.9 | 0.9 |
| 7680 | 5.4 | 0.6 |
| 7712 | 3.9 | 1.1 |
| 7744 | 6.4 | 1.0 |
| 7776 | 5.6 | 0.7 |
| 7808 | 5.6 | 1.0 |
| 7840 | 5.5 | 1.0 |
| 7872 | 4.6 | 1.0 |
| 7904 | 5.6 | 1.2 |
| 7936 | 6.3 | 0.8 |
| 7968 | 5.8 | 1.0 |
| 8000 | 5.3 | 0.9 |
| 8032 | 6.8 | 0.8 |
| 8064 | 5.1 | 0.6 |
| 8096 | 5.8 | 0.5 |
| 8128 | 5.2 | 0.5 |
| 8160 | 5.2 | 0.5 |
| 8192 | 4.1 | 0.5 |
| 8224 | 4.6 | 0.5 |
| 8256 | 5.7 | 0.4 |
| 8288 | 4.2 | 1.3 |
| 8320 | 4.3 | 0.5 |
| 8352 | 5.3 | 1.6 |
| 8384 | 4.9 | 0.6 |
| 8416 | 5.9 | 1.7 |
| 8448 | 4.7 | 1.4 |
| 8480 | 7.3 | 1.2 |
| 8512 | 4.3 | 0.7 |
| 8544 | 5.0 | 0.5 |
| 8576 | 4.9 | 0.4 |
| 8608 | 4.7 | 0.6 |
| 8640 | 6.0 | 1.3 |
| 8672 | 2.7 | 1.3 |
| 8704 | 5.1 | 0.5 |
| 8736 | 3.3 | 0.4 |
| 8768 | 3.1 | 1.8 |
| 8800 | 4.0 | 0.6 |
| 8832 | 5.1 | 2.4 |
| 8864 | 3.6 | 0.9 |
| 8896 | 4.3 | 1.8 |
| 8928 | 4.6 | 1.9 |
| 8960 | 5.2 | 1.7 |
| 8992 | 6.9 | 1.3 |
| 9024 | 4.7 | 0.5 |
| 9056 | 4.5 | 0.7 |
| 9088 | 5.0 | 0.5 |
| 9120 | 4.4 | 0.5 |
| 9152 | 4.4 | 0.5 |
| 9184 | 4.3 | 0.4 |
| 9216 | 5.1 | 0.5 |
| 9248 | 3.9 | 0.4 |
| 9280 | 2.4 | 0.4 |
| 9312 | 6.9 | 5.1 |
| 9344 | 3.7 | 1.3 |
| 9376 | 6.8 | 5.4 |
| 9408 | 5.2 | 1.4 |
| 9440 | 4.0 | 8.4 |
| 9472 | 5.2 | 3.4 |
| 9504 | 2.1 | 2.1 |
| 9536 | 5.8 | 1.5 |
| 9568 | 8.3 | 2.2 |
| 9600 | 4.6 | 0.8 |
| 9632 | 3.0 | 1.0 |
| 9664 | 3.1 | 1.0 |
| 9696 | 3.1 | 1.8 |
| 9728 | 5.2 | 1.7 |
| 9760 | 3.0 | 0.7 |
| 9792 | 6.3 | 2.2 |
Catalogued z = 1.521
